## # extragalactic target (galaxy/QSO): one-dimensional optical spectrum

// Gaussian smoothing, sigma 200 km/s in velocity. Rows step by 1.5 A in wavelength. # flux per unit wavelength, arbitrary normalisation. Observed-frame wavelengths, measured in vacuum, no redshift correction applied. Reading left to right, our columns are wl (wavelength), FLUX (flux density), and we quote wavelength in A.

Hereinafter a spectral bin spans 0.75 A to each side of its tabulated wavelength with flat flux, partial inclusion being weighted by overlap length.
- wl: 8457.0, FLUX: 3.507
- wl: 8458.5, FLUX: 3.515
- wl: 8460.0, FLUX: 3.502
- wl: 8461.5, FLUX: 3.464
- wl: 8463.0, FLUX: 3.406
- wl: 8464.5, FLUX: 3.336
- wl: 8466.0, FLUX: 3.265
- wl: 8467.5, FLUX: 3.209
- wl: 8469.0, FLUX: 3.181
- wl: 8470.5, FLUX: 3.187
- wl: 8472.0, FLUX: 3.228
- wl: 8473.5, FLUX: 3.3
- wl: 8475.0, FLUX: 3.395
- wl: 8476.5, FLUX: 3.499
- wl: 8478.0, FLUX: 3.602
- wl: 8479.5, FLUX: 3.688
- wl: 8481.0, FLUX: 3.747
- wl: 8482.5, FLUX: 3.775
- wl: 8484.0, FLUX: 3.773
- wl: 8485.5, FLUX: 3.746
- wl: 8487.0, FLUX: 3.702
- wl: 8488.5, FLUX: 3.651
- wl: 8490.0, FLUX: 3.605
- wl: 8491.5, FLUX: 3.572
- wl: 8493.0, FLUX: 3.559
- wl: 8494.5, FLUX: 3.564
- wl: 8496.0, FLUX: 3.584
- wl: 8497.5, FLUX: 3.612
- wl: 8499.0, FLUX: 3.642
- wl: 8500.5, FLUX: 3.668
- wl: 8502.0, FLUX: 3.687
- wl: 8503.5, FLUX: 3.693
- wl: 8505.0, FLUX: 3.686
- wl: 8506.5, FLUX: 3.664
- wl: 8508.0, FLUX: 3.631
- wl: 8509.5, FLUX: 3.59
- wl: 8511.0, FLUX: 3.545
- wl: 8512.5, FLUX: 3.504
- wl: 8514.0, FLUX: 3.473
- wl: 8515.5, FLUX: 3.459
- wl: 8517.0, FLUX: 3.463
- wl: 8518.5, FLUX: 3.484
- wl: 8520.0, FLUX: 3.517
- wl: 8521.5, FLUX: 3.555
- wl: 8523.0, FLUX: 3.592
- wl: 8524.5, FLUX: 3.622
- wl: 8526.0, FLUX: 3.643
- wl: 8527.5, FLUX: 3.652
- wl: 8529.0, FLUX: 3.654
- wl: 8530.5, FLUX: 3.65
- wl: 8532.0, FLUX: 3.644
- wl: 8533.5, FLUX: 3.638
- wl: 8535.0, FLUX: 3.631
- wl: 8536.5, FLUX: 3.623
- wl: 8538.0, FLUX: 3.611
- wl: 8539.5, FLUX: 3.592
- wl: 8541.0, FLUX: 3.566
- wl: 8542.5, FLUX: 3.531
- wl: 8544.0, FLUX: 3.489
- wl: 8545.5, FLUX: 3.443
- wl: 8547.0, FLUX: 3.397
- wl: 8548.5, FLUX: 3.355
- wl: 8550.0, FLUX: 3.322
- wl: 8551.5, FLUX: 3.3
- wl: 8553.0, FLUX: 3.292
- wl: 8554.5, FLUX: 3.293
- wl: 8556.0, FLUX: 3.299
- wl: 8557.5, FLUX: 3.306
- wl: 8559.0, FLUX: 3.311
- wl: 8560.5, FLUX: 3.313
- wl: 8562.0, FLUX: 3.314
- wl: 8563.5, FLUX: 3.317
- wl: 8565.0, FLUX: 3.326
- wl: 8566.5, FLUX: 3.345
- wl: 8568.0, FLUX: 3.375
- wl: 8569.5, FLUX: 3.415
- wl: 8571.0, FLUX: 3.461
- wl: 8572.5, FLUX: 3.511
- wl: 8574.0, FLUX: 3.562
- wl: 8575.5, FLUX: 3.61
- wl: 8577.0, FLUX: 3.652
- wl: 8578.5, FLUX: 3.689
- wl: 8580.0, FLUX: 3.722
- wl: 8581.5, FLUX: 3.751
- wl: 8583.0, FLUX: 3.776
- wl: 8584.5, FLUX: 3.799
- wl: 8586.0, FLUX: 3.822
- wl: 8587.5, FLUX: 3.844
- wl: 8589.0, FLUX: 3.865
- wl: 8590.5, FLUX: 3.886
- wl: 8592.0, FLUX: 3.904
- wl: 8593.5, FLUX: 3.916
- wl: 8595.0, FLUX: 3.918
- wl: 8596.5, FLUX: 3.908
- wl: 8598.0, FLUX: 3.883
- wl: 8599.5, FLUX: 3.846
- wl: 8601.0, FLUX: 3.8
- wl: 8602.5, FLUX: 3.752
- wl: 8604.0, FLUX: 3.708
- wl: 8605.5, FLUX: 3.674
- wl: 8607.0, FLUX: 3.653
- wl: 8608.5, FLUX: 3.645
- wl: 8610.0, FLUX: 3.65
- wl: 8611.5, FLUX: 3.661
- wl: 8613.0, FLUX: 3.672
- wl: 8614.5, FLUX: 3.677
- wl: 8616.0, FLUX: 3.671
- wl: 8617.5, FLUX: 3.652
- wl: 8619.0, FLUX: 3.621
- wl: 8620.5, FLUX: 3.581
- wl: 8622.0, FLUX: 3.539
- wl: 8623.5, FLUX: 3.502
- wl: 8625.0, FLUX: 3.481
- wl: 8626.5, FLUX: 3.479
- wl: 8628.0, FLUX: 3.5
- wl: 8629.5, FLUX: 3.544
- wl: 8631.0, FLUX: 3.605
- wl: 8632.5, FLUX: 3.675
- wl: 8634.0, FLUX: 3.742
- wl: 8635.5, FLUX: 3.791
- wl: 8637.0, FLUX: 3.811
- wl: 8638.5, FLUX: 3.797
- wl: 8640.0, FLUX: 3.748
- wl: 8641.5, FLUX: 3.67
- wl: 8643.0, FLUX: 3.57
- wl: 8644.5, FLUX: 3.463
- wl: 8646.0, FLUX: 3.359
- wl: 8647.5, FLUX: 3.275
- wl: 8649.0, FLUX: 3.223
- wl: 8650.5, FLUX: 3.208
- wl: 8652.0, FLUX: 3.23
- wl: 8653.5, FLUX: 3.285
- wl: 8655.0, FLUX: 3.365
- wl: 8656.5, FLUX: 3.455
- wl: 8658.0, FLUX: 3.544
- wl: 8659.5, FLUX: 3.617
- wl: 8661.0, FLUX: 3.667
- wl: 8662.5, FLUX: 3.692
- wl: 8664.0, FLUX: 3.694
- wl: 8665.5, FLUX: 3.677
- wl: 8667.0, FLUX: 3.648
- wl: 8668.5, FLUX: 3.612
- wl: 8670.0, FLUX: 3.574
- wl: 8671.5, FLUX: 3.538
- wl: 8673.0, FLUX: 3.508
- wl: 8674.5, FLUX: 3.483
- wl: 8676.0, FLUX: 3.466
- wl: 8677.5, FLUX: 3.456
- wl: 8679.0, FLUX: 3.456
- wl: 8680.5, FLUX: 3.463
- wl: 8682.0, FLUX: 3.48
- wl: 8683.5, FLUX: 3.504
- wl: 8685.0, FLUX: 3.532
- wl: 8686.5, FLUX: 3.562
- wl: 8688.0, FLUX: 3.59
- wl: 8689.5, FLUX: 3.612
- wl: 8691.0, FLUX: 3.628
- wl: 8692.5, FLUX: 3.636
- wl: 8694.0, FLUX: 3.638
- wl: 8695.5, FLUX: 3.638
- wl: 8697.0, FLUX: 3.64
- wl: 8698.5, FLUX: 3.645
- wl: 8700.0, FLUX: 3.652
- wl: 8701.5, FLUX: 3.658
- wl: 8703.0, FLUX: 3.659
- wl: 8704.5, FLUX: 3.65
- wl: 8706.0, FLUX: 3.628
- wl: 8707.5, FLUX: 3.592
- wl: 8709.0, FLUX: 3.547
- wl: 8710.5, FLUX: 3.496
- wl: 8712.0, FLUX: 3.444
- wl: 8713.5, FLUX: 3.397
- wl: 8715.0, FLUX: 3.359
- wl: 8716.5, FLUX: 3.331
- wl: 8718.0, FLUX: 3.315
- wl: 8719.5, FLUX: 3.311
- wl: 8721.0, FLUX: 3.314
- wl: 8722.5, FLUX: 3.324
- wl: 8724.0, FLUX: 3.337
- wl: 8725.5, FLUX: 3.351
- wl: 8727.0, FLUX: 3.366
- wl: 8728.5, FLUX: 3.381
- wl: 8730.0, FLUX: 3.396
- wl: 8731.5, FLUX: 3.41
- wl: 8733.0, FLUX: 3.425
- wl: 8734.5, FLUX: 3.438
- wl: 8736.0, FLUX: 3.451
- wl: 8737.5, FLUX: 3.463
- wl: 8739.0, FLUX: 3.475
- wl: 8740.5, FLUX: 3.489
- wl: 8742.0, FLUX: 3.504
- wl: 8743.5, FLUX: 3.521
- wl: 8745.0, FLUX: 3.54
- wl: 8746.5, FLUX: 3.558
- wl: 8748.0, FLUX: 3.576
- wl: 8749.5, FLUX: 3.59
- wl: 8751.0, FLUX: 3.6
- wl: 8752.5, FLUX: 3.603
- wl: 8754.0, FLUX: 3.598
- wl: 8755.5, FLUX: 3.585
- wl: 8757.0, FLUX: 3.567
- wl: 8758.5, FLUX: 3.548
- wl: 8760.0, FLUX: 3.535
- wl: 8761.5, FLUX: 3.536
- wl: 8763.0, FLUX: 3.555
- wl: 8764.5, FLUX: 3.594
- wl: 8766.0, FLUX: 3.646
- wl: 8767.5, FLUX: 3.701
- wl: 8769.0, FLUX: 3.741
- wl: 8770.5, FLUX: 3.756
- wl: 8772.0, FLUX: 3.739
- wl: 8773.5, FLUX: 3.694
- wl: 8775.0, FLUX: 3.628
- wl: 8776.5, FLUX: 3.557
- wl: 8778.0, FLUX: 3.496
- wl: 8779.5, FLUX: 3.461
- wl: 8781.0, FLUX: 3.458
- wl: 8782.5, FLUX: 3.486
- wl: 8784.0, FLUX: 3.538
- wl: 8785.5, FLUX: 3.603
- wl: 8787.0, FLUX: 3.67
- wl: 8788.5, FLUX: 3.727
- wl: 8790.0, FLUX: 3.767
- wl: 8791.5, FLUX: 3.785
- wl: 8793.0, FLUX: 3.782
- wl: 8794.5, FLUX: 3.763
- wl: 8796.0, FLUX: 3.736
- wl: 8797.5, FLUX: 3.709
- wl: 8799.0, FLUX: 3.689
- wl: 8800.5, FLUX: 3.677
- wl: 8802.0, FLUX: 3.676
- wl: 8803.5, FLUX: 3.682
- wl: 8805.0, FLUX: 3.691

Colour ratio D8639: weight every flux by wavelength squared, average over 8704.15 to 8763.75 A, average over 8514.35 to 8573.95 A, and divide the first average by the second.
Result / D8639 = 1.05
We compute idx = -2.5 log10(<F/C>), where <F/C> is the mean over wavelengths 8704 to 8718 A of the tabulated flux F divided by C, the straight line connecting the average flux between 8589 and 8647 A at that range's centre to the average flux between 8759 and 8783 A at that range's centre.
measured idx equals 0.05 mag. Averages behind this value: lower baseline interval 3.68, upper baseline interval 3.6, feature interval 3.48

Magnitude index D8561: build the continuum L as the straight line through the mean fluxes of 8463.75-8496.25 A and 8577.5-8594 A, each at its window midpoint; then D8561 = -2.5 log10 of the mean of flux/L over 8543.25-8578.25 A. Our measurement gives 0.10 mag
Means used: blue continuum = 3.51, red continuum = 3.81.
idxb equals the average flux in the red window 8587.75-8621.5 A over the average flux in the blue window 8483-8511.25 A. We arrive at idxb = 1.0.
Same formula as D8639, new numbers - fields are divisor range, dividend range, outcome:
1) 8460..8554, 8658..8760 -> 1.05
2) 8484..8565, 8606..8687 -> 1.04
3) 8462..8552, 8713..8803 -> 1.06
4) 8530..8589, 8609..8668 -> 1.03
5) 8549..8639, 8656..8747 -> 1.00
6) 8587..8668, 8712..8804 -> 1.01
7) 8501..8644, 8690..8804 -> 1.03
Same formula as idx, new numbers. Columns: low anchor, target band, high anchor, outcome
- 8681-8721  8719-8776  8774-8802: 0.02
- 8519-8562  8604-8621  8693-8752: -0.05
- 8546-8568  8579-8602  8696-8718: -0.14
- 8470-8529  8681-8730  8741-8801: 0.03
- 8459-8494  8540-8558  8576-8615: 0.09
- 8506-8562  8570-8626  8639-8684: -0.06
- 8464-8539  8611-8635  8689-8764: -0.02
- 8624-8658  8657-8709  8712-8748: -0.04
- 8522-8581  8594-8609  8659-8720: -0.08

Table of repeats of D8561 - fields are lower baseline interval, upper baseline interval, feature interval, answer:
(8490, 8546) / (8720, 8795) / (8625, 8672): 0.01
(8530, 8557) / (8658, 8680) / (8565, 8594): -0.05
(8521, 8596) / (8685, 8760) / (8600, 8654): -0.01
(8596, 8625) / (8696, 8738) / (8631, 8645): -0.02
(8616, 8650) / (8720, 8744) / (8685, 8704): -0.05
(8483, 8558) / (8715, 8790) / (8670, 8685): 0.01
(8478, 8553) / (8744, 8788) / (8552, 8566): 0.09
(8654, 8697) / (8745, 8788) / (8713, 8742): 0.06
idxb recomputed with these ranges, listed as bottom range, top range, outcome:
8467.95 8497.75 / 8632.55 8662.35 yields 0.99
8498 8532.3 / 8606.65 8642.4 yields 1.01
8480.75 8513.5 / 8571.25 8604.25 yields 1.04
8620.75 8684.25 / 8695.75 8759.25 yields 0.99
